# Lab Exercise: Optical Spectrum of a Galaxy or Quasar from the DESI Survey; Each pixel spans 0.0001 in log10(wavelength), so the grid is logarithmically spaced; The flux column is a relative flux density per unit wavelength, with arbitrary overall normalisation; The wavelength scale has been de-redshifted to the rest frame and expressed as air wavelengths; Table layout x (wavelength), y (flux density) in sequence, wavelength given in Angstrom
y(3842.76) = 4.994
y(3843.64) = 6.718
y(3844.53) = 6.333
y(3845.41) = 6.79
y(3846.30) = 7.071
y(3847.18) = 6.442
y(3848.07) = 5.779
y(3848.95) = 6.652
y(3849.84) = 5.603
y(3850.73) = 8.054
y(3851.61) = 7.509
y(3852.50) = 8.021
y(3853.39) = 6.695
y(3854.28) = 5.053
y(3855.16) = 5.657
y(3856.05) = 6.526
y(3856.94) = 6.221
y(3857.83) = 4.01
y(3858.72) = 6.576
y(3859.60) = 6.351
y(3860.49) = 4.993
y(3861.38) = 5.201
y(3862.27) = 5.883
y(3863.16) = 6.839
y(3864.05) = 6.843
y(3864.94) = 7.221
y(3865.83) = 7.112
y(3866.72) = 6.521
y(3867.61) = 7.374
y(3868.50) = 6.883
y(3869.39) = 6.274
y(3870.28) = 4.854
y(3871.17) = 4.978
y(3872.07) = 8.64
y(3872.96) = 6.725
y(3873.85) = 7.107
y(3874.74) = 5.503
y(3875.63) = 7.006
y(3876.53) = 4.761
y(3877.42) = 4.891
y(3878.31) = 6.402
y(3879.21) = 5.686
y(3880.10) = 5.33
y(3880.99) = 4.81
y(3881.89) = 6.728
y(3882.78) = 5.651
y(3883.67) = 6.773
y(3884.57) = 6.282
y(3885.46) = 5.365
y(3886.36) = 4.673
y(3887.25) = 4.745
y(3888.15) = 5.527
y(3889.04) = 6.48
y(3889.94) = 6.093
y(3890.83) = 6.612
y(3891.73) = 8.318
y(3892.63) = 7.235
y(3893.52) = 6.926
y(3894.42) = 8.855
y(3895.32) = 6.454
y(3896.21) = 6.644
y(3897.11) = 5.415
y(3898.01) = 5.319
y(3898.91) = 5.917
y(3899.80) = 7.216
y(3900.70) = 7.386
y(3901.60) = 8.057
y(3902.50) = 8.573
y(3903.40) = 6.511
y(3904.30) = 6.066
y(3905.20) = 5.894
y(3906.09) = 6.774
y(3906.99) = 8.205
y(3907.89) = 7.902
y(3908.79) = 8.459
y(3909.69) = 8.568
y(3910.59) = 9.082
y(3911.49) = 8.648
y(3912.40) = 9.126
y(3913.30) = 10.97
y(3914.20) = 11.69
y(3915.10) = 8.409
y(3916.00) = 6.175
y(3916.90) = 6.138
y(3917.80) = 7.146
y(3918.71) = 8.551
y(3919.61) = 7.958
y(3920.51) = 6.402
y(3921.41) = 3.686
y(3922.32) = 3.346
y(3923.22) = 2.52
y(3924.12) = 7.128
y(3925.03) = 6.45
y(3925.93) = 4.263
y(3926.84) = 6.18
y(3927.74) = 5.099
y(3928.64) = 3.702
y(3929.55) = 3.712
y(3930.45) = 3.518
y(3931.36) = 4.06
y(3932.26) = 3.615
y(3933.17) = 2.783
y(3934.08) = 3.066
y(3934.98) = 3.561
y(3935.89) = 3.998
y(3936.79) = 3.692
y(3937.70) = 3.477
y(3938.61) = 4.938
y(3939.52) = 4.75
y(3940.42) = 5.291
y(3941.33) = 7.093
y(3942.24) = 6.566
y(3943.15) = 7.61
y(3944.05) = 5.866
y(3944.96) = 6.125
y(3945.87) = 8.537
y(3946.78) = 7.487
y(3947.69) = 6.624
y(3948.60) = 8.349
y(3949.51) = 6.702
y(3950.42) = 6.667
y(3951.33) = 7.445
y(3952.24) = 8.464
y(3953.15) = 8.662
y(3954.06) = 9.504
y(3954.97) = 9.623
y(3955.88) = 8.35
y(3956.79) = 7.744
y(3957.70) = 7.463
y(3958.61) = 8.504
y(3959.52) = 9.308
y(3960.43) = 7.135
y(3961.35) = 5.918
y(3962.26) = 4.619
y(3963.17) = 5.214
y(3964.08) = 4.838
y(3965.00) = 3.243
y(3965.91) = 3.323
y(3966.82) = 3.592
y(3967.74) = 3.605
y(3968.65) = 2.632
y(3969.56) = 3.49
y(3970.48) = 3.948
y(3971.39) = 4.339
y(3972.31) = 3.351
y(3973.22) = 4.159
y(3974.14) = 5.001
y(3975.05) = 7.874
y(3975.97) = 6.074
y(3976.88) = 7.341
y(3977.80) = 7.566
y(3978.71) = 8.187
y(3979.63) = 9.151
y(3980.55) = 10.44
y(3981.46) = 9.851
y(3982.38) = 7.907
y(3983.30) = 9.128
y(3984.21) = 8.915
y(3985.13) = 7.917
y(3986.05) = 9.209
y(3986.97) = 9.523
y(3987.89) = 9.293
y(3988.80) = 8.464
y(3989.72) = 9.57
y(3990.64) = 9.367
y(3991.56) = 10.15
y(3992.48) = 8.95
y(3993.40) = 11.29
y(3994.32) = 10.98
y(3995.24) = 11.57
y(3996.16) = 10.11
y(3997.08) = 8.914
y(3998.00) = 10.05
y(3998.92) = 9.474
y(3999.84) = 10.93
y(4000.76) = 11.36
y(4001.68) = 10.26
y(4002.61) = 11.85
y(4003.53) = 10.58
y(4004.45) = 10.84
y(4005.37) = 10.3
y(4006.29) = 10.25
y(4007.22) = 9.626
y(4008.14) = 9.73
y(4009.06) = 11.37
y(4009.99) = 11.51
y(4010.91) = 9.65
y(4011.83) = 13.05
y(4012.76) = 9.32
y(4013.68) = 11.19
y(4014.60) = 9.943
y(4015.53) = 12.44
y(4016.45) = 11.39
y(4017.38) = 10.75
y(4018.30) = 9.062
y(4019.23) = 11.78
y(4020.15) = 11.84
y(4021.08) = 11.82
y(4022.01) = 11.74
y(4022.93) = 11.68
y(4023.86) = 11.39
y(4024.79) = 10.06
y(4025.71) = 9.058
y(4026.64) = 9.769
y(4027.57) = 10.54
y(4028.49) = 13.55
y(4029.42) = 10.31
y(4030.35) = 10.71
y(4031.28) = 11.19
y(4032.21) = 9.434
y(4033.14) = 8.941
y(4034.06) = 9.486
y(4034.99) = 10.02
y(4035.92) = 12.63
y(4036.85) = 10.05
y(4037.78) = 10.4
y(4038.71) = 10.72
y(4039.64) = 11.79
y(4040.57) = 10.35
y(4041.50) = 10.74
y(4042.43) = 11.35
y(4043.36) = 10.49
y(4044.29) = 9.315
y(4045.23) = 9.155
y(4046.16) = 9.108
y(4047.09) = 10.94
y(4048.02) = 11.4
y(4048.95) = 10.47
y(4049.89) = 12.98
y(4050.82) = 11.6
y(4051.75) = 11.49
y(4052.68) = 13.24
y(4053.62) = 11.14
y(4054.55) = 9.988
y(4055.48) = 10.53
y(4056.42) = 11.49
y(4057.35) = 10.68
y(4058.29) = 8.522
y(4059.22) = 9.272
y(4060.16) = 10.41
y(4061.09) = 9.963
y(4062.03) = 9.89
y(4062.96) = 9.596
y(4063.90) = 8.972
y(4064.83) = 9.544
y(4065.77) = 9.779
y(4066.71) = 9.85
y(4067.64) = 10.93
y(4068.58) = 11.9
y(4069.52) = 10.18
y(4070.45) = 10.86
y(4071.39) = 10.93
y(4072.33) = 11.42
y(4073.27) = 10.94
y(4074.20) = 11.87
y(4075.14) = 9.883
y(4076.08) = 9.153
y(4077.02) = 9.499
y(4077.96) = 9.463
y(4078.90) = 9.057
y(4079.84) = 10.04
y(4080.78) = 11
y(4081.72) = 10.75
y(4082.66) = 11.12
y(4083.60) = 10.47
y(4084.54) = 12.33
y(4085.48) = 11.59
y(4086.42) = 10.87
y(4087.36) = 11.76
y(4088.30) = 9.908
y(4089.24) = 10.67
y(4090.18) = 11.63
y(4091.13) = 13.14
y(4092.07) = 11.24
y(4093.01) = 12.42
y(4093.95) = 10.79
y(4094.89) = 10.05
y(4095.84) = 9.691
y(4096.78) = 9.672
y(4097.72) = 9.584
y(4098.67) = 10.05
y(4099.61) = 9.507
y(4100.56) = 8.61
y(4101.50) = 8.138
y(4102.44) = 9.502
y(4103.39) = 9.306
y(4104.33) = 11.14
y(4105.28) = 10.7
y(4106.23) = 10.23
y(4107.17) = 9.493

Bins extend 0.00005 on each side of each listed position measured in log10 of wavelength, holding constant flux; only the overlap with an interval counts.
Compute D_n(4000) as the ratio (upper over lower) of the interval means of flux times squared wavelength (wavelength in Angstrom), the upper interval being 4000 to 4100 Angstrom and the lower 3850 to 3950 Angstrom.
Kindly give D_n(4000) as 1.83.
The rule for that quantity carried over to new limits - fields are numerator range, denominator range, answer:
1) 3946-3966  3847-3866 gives 1.19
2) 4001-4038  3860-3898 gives 1.85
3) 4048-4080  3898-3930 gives 1.64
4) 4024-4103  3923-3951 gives 2.11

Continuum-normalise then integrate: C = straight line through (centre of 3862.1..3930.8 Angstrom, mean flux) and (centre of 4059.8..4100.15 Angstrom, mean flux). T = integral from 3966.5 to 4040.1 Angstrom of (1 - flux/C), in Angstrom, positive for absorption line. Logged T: -4.5 Angstrom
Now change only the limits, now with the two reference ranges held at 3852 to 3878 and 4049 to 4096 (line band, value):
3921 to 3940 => 8.62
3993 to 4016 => -3.56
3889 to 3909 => -0.12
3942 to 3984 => 8.21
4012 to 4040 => -3.17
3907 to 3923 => -0.93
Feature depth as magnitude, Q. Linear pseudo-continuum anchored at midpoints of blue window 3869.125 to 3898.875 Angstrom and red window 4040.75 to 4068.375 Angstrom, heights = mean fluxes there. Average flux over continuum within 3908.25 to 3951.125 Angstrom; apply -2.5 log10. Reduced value 0.182 mag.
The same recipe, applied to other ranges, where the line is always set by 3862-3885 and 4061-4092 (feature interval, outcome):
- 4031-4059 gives -0.08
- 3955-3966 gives 0.23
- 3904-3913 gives -0.14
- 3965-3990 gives 0.26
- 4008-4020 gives -0.18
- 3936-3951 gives 0.25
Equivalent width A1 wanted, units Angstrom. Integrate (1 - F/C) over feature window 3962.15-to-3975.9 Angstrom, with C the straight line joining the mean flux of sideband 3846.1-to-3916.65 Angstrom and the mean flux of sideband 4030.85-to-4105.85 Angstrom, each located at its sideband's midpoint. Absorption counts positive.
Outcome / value 6.8 Angstrom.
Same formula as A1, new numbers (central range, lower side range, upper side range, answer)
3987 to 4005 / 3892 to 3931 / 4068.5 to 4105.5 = -3.4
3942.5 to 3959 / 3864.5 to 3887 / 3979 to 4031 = 1.6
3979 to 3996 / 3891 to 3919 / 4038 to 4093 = -0.6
